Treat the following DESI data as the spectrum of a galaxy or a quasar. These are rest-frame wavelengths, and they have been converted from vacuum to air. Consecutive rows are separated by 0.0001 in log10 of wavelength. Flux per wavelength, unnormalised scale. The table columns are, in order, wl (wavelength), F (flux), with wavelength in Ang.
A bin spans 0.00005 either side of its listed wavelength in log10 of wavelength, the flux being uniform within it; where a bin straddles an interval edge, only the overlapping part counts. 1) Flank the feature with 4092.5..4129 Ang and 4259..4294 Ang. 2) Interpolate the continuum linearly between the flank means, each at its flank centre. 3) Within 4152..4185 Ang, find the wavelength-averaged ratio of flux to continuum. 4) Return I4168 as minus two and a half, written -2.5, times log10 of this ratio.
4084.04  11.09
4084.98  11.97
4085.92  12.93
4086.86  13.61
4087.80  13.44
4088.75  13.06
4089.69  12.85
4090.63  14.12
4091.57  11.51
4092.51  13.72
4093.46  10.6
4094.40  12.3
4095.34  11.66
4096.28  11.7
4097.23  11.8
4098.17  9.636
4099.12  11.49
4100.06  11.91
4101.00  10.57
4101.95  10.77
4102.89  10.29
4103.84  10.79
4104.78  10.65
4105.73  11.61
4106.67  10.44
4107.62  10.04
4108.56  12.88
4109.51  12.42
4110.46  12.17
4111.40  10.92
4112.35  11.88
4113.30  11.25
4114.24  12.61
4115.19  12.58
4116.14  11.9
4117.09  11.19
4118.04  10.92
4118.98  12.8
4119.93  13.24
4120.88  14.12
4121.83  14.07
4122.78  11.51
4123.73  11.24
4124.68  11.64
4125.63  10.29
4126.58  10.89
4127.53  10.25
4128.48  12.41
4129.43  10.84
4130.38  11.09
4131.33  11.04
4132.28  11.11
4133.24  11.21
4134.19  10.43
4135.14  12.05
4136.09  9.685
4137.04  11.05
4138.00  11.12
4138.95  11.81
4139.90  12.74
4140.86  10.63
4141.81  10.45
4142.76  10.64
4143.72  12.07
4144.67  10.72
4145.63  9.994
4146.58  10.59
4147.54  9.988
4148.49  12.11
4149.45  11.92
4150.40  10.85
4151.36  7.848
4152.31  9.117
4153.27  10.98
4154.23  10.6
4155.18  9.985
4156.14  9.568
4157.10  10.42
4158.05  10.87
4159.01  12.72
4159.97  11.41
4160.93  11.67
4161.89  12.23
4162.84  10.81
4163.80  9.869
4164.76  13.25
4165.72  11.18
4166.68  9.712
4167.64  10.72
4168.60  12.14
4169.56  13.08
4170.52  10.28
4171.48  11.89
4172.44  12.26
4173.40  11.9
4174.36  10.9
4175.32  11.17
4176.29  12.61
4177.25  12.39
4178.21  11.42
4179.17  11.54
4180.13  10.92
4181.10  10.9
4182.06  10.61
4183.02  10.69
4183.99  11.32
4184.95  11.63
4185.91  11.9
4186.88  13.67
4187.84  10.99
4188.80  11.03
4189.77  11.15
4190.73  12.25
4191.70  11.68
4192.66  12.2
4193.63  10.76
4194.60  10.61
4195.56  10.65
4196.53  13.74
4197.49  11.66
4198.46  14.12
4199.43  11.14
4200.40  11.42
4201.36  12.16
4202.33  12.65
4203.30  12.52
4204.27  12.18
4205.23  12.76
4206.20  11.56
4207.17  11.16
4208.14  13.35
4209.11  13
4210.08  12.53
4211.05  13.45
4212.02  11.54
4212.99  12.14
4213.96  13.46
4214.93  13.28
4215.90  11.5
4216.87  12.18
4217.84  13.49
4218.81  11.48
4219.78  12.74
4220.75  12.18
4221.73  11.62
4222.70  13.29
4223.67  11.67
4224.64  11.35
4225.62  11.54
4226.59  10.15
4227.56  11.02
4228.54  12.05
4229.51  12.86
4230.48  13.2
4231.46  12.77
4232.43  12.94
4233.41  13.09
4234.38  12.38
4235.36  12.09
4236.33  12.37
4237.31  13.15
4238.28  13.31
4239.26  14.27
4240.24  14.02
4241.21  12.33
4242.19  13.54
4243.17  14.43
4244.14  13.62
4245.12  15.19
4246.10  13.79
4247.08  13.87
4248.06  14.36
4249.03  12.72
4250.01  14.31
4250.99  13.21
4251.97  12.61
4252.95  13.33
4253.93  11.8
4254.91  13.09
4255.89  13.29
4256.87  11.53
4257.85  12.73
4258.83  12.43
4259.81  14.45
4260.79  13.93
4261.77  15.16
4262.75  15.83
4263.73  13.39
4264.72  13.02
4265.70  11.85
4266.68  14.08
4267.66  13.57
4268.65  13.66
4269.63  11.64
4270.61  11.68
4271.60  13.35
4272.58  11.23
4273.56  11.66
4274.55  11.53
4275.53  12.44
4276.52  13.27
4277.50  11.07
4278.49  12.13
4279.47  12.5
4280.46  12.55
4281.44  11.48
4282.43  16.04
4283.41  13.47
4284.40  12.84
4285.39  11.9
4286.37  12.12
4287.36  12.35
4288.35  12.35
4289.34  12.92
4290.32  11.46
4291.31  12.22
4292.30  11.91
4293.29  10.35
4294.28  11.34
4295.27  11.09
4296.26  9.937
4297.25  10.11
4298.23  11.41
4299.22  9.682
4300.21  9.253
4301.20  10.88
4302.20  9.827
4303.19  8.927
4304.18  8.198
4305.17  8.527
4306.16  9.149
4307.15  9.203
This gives 0.07 mag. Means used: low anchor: 11.6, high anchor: 12.7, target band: 11.2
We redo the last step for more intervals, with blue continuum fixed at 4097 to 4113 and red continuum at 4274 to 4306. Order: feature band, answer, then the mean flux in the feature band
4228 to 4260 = -0.161 mag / 13.2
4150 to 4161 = 0.079 mag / 10.5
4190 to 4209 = -0.069 mag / 12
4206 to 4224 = -0.101 mag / 12.4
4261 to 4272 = -0.177 mag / 13.4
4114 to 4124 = -0.110 mag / 12.4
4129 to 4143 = 0.015 mag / 11.1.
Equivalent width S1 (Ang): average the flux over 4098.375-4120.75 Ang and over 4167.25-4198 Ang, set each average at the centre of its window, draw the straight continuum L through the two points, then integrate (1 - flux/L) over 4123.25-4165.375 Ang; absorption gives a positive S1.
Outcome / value 2.2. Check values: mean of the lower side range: 11.6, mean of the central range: 11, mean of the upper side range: 11.6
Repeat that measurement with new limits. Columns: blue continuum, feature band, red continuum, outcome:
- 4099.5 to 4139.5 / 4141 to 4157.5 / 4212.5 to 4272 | 1.9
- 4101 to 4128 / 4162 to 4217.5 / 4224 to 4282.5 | 2.2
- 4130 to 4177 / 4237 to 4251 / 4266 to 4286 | -1.8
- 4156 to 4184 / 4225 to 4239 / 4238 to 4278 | 0.3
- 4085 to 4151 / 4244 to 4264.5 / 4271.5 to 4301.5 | -3.1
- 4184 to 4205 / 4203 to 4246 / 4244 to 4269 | 0.2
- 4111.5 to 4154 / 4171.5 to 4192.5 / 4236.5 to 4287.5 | 0.7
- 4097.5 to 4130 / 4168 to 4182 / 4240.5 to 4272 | 0.8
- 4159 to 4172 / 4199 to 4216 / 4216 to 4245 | -0.2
